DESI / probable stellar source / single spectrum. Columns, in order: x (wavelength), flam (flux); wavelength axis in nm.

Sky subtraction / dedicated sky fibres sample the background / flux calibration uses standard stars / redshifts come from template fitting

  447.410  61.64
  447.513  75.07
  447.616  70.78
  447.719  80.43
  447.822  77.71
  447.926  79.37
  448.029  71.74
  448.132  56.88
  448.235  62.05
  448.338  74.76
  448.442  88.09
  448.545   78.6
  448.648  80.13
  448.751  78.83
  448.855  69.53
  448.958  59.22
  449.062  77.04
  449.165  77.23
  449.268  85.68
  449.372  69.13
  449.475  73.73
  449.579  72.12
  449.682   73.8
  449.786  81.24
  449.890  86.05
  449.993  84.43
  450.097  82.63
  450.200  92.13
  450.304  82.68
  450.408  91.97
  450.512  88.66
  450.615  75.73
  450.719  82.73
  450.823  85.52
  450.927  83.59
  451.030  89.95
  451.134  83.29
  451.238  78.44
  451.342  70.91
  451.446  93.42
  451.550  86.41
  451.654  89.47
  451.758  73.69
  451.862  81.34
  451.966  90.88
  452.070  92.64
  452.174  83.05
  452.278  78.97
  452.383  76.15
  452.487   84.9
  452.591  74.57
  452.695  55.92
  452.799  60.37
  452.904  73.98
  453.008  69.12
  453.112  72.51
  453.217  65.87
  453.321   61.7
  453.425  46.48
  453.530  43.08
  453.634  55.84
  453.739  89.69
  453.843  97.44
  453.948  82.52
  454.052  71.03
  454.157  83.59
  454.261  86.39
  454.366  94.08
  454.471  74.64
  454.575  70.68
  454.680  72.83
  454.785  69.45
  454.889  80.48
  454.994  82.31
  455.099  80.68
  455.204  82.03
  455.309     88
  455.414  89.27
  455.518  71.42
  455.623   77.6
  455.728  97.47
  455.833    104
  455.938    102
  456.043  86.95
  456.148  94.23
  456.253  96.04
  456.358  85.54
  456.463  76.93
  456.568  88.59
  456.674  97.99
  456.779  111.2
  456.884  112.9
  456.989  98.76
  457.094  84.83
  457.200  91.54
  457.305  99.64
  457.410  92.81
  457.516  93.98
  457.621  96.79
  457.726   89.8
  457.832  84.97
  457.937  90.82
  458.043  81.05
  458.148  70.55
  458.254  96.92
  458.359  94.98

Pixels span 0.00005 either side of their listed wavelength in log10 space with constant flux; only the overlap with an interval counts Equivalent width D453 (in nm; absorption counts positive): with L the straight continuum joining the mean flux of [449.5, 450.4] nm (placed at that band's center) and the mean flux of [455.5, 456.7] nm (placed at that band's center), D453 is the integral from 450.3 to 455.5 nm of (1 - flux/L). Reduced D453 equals 0.46 nm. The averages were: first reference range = 82.1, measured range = 78.3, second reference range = 90.2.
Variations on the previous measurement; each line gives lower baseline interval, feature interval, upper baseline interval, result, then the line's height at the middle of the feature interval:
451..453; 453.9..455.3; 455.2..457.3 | 0.12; 87.3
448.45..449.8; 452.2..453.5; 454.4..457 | 0.22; 82.3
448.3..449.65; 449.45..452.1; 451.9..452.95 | -0.24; 76.5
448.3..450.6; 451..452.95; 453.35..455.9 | -0.02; 79.1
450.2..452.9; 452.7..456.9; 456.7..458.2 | 0.35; 87.8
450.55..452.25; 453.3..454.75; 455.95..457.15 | 0.25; 89.1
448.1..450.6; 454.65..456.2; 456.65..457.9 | 0.11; 91.9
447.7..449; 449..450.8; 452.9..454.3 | -0.20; 72.9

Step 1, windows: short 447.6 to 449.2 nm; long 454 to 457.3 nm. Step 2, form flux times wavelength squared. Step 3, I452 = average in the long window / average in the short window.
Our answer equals 1.22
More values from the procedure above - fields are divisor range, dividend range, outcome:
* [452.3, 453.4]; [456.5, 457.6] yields 1.43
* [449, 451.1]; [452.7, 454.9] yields 0.90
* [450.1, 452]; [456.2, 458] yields 1.14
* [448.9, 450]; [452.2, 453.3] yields 0.95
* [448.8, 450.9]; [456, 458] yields 1.21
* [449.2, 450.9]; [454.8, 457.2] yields 1.13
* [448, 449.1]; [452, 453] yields 1.06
